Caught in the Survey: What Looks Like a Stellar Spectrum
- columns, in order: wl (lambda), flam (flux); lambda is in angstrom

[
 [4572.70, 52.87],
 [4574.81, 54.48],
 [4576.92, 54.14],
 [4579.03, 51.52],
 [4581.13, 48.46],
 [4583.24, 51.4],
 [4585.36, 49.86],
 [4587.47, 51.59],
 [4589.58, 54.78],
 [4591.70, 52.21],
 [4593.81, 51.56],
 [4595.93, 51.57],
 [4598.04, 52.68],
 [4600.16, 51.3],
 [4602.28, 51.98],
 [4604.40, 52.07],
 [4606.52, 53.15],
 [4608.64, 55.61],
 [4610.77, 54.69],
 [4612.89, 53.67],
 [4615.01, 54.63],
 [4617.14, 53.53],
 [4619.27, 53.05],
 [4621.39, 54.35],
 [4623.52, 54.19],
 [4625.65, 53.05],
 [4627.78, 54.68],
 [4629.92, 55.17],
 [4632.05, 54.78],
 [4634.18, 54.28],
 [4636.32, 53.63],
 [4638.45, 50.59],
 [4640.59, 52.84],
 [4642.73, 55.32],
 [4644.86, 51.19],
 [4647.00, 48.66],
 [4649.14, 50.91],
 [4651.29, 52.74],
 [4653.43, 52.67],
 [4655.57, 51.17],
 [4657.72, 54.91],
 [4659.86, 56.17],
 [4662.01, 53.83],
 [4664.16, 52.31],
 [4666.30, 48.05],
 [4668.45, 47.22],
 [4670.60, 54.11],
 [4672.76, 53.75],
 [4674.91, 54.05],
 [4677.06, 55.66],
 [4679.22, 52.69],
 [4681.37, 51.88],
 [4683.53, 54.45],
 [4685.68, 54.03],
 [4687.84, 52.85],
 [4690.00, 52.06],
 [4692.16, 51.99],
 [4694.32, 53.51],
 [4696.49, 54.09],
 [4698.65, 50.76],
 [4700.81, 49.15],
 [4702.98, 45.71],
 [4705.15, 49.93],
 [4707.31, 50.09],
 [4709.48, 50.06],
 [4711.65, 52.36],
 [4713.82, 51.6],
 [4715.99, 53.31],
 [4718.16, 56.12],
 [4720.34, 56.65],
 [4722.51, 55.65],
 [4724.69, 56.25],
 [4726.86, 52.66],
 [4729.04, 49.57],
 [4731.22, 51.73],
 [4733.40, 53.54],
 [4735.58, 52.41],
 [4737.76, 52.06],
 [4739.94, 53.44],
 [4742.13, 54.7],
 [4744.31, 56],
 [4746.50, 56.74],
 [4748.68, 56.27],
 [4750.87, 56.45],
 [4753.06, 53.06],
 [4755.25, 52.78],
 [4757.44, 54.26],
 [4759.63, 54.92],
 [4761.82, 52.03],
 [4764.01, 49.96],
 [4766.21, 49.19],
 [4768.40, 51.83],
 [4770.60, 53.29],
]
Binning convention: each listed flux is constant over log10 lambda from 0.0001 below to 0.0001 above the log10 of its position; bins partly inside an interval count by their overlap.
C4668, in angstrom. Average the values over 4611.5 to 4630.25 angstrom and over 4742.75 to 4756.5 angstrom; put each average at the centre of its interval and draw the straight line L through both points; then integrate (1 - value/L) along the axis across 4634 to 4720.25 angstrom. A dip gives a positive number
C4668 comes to 3.5 angstrom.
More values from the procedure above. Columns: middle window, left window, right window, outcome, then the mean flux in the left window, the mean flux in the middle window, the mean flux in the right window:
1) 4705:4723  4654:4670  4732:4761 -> 0.2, 52.1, 52.9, 54.3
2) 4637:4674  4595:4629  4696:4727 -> 0.5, 53.4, 52.2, 52.3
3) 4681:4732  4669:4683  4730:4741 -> 0.6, 53.5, 52.4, 52.6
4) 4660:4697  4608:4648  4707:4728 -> 0.5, 53.6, 52.8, 53.6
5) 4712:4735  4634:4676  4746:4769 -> -0.3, 52.4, 53.6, 53.4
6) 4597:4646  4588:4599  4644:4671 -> -1.2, 52.5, 53.5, 51.8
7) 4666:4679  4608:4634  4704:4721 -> 0.2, 54.3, 52.4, 52.4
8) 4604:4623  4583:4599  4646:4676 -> -0.7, 52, 53.9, 52.2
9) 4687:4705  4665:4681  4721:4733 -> 0.5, 52.2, 51.2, 53.3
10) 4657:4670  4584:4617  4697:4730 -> 0.1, 52.8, 52.1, 52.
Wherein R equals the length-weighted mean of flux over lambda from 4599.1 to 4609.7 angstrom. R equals 52.8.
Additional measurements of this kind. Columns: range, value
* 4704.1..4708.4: 50.1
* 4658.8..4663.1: 54.9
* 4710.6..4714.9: 52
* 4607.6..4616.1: 54.6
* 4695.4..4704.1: 49.9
